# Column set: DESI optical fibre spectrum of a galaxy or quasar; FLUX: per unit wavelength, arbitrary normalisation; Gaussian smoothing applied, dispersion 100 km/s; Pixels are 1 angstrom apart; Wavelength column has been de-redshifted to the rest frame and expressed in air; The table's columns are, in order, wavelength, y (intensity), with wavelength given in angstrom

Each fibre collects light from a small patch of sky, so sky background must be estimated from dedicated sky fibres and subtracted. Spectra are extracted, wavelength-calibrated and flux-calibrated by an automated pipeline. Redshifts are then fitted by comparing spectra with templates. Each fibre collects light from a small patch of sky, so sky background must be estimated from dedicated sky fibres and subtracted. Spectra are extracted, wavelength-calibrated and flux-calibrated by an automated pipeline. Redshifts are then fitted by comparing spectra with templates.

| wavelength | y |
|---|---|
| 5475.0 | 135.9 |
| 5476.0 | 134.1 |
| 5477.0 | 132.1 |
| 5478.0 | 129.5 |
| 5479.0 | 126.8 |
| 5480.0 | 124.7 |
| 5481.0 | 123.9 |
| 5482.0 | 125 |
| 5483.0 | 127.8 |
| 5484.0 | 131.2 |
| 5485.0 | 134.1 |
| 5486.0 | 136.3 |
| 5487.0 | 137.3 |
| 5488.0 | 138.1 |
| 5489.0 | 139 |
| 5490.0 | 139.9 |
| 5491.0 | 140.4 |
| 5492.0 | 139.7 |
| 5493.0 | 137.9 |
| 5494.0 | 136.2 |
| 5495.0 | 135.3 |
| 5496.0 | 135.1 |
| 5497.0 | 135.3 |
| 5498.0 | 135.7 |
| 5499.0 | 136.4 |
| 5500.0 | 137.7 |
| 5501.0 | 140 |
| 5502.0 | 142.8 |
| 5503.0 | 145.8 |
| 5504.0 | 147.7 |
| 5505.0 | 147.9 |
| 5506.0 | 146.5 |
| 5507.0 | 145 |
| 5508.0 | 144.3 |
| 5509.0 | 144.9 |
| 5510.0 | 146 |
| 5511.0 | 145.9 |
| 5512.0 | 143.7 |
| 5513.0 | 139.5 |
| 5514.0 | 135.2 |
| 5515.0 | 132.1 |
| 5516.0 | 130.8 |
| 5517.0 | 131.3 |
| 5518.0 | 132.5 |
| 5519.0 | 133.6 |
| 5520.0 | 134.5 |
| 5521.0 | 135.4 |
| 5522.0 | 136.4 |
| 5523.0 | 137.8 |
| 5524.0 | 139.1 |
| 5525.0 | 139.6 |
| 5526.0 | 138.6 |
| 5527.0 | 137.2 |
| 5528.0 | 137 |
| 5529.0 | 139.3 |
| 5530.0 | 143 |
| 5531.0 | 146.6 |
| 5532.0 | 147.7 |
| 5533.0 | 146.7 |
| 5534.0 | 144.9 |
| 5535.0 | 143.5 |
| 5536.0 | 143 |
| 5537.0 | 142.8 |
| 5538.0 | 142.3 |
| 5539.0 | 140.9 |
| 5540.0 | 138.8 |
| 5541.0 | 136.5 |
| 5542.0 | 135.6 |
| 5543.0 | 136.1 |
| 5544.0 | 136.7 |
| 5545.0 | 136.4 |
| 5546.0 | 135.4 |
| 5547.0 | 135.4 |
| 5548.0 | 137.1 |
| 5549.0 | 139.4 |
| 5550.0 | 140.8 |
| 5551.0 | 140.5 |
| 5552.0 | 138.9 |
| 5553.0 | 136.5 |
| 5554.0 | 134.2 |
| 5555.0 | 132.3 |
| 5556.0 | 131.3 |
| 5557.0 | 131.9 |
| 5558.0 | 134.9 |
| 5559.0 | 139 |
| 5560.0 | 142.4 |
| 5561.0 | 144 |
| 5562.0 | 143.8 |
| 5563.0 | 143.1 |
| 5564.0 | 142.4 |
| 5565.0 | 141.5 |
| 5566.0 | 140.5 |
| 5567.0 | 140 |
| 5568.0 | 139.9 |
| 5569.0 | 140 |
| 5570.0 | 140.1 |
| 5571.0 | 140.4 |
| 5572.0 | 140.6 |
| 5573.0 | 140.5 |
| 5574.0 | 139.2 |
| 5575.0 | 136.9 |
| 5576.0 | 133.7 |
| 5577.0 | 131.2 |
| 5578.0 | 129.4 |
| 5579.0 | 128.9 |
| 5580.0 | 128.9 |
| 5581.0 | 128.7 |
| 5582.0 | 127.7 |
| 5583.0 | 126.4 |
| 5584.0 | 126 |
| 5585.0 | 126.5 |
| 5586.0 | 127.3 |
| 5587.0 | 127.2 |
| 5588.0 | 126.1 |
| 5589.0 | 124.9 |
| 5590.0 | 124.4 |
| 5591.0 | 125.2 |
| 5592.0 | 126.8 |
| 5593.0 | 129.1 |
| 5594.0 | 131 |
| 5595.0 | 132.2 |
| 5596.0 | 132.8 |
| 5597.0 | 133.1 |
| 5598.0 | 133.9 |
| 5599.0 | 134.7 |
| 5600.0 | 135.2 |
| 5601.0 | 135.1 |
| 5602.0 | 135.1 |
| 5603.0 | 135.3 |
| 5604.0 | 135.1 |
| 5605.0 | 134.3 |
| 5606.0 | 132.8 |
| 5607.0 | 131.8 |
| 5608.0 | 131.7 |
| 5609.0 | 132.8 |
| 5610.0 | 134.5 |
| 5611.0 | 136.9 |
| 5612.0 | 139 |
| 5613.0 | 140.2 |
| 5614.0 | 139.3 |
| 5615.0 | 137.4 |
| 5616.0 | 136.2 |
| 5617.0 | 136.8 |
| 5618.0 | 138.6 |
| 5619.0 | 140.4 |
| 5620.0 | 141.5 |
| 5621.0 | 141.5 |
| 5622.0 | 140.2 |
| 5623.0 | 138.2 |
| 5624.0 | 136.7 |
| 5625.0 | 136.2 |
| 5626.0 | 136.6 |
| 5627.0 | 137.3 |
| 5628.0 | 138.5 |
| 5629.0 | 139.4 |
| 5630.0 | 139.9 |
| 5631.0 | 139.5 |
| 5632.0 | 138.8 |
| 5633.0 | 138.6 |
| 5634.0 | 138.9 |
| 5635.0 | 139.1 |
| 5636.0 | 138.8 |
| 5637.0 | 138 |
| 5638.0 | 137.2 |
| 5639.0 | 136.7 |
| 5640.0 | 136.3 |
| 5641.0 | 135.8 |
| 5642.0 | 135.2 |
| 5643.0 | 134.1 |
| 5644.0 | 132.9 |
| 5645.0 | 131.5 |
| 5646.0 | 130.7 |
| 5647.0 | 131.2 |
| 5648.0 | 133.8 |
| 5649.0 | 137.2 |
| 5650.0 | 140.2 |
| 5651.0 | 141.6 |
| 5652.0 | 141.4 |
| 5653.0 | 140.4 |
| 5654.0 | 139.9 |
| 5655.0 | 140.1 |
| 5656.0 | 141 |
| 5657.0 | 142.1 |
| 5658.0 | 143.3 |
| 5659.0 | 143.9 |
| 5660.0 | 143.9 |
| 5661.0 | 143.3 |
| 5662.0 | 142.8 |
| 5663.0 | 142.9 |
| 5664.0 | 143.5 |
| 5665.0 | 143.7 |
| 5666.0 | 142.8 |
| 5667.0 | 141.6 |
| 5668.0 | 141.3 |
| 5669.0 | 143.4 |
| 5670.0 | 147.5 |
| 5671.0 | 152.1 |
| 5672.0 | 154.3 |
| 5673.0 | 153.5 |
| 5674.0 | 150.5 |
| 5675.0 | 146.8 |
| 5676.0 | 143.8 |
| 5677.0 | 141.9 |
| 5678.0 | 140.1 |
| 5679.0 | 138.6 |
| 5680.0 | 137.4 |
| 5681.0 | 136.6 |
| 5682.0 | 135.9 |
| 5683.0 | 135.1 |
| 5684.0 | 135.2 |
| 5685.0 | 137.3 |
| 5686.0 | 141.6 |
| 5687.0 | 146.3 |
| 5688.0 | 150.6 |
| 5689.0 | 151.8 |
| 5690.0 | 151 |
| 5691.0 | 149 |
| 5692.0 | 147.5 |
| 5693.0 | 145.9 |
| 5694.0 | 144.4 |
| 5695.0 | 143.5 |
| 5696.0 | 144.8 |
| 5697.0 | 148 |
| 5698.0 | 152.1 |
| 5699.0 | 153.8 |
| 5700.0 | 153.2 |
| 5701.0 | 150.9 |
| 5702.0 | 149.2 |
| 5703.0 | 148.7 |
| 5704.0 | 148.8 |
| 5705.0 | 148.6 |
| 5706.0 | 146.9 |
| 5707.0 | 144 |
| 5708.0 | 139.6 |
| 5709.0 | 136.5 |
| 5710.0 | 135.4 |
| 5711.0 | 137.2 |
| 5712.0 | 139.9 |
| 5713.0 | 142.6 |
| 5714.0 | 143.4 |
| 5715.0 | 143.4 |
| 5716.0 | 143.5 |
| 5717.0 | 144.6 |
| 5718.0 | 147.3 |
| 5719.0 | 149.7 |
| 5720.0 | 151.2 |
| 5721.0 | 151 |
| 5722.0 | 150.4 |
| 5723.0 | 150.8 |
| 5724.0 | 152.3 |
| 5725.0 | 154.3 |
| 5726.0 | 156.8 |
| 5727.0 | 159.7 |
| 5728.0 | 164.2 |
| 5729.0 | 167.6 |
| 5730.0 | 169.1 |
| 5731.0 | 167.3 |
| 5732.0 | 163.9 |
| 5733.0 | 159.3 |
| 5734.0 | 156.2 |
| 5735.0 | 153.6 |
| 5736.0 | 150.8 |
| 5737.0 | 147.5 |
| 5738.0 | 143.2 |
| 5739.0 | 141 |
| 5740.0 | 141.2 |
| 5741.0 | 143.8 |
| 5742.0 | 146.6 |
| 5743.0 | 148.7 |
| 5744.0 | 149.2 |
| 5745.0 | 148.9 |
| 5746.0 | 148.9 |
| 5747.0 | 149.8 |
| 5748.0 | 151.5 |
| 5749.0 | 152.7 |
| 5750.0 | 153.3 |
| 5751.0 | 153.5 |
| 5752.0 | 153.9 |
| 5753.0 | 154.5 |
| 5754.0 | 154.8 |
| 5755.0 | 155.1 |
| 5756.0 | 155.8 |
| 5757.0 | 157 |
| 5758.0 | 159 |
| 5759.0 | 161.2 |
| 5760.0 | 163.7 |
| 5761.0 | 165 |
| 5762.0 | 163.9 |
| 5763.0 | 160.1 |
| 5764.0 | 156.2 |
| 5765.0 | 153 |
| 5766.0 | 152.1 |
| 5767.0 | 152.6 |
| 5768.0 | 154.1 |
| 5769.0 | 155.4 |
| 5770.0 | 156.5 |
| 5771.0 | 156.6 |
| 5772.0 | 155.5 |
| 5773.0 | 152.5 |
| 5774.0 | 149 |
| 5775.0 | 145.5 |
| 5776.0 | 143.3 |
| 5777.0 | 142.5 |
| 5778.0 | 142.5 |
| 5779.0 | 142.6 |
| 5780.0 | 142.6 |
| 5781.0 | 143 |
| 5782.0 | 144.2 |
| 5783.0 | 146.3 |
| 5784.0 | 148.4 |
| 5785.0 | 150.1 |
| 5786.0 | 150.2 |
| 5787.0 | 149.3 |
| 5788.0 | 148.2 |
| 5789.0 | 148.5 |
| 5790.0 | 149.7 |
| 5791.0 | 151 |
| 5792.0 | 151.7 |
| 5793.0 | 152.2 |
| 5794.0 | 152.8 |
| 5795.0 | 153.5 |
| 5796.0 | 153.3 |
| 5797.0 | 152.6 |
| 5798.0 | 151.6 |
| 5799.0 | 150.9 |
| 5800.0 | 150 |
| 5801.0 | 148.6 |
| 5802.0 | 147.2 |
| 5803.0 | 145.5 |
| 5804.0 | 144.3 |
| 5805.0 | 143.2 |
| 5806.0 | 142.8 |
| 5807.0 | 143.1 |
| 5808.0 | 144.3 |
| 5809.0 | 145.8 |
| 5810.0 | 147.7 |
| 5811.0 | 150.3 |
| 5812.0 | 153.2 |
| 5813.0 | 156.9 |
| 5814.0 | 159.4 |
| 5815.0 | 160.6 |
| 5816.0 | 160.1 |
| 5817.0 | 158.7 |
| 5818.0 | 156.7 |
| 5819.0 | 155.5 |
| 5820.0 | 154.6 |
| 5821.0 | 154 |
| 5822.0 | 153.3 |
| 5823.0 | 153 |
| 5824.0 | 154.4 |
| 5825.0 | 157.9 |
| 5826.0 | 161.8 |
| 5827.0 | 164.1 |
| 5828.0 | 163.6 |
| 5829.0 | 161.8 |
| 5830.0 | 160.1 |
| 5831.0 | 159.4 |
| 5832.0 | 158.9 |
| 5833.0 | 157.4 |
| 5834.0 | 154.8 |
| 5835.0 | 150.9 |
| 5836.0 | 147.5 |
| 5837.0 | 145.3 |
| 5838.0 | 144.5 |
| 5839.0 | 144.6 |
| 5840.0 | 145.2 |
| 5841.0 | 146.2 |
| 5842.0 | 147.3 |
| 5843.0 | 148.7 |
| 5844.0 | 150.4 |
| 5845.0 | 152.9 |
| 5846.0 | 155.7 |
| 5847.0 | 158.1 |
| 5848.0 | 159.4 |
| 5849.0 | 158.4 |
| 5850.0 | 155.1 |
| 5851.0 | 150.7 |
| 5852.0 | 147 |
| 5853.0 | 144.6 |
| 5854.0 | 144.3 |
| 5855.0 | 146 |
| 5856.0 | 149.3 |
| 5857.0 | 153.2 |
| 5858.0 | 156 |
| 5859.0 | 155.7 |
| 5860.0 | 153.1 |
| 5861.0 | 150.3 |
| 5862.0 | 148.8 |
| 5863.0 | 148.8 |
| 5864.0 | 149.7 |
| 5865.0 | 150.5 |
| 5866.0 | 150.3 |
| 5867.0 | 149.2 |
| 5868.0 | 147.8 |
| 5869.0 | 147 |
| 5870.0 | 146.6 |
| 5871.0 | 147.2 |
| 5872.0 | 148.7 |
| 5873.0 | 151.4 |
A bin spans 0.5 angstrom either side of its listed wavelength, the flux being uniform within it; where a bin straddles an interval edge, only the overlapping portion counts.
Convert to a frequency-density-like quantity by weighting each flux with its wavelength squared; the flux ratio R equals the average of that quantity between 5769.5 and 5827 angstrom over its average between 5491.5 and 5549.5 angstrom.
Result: 1.19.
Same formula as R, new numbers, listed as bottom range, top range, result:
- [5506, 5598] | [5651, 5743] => 1.13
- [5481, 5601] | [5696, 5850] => 1.20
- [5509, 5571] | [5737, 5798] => 1.18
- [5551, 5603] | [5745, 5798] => 1.21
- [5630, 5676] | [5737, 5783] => 1.12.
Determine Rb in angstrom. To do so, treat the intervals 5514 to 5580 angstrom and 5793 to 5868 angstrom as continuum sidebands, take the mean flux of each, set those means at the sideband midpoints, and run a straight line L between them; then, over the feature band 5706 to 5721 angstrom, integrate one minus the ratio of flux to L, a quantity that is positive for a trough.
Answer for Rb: 0.3 angstrom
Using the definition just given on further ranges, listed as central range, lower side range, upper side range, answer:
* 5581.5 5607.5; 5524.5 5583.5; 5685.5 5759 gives 1.96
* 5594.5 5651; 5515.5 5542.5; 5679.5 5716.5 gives 2.22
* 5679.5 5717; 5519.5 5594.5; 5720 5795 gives 0.88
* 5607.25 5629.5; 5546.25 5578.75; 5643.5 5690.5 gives 0.39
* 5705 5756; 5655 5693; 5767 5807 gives -1.35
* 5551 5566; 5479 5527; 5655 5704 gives 0.14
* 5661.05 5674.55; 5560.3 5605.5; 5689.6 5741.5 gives -0.21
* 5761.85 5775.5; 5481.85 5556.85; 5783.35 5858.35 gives -0.42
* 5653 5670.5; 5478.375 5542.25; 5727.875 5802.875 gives 0.46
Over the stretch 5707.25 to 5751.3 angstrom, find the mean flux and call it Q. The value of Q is 150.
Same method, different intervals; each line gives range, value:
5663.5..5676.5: 147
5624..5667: 139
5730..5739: 155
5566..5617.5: 133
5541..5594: 135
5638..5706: 143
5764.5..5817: 150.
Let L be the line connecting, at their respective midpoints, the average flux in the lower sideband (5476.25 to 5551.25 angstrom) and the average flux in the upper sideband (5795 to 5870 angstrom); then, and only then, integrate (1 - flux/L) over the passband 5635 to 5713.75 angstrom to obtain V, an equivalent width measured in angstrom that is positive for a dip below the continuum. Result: 1.4 angstrom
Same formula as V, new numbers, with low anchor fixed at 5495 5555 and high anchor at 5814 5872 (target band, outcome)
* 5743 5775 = -1.2 angstrom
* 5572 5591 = 1.6 angstrom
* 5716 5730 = -0.6 angstrom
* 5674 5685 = 0.5 angstrom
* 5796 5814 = 0.3 angstrom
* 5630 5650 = 1.1 angstrom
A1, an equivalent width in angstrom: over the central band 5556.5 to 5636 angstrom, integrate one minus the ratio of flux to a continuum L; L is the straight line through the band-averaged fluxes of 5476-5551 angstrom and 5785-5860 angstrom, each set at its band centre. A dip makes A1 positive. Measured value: 3.57 angstrom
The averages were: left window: 138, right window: 152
